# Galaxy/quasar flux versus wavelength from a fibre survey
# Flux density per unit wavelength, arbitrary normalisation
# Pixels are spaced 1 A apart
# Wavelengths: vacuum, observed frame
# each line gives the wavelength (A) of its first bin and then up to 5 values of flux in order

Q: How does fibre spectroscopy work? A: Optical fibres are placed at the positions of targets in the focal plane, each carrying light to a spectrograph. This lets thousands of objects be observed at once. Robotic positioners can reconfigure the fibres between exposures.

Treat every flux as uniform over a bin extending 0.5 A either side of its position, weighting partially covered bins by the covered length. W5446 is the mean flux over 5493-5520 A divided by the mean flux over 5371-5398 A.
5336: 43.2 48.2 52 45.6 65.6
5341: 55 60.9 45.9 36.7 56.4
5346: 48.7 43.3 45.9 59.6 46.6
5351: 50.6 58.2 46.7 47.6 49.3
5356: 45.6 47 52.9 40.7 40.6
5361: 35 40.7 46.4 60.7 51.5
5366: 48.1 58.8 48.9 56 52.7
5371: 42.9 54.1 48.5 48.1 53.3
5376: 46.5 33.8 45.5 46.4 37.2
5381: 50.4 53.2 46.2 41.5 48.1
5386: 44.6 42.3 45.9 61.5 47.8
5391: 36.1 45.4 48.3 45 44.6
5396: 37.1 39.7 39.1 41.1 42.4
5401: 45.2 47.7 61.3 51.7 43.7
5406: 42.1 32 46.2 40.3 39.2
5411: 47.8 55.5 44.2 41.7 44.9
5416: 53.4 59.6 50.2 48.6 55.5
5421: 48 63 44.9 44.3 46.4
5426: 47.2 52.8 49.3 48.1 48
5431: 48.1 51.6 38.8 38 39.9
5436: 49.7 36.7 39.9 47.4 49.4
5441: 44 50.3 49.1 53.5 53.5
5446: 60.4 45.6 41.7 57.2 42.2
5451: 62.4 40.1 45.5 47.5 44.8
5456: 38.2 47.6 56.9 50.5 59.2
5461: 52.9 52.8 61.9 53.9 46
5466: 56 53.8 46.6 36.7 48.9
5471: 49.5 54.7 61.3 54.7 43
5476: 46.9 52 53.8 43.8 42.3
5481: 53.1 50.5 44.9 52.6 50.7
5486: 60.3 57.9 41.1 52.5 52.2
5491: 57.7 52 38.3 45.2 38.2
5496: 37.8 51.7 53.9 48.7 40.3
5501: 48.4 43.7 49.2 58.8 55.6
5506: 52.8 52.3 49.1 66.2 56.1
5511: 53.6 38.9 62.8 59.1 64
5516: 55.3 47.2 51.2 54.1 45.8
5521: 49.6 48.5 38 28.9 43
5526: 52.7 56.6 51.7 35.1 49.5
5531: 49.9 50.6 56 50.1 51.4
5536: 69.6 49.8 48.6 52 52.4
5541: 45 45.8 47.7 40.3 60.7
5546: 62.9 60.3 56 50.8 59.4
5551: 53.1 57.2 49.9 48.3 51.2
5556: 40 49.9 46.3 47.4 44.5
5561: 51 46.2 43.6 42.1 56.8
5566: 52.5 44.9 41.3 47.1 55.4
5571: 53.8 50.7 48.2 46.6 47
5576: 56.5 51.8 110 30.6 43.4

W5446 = 1.12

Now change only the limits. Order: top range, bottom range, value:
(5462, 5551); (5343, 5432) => 1.07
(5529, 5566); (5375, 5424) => 1.10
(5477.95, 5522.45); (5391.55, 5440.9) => 1.10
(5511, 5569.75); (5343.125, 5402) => 1.07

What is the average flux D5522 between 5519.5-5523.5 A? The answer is 45.5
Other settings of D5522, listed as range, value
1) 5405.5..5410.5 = 40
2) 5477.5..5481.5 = 48.2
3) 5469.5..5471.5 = 49.2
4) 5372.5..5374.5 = 48.3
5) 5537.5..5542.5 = 48.8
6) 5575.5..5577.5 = 54.1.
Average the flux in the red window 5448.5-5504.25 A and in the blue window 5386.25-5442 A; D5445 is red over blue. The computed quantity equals 1.07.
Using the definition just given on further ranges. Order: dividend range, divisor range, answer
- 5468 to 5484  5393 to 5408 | 1.12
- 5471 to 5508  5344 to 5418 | 1.06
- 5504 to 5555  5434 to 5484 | 1.05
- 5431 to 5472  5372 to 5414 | 1.07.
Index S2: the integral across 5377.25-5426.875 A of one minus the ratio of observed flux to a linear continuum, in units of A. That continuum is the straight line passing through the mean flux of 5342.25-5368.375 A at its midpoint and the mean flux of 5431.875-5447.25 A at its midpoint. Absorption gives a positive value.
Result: 1.0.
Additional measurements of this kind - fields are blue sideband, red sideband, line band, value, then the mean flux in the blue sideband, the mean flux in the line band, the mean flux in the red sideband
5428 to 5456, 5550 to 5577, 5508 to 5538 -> -1.67 A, 47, 51.1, 49.2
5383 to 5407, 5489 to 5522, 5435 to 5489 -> -1.17 A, 45.1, 49.7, 50.9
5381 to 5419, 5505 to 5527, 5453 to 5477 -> -0.82 A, 46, 50.5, 51.2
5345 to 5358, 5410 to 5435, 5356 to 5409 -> 3.04 A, 49.5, 46.2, 48.4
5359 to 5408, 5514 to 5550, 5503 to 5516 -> -1.39 A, 46.2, 55.5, 50.8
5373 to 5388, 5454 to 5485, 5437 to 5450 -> 0.10 A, 45.6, 48.6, 50.3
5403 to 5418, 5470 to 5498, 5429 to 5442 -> 0.80 A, 46.5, 44.7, 49.6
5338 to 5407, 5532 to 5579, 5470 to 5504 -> 0.57 A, 47.5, 49.3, 51.8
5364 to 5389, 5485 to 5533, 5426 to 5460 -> 0.98 A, 48.2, 47.7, 50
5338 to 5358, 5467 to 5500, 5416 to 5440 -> 0.88 A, 50.4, 47.8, 49.1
